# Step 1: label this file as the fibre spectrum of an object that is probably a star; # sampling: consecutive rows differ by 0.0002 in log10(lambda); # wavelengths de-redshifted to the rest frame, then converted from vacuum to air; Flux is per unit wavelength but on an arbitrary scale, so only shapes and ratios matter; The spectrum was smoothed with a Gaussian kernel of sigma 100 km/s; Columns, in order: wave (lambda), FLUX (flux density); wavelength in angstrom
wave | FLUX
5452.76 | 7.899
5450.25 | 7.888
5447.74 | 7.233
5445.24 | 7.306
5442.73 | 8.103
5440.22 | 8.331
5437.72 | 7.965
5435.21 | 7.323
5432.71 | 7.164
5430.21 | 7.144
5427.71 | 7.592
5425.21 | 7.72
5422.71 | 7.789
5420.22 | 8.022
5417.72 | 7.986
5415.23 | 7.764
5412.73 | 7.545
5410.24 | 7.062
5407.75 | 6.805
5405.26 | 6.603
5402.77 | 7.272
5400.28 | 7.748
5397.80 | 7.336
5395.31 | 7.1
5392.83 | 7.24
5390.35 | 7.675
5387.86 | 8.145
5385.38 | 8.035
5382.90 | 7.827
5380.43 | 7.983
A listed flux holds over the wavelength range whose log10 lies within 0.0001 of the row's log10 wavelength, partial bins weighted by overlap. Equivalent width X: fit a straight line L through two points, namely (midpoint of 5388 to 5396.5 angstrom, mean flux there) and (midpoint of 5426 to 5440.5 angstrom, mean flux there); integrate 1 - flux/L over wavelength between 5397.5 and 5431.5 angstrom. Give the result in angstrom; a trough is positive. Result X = 0.2 angstrom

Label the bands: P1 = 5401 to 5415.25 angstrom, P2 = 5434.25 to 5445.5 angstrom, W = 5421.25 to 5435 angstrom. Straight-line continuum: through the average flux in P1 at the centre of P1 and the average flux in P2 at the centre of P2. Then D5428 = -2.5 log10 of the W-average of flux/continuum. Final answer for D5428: 0.02 mag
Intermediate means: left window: 7.14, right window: 7.86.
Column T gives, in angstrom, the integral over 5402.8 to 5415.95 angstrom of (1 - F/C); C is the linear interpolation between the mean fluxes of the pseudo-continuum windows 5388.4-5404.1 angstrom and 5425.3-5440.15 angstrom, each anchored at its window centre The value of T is 0.6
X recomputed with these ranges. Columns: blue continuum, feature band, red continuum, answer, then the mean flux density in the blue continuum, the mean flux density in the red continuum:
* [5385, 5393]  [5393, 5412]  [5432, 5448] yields 1.53 angstrom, 7.81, 7.67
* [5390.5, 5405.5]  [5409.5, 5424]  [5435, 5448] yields -0.41 angstrom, 7.29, 7.78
